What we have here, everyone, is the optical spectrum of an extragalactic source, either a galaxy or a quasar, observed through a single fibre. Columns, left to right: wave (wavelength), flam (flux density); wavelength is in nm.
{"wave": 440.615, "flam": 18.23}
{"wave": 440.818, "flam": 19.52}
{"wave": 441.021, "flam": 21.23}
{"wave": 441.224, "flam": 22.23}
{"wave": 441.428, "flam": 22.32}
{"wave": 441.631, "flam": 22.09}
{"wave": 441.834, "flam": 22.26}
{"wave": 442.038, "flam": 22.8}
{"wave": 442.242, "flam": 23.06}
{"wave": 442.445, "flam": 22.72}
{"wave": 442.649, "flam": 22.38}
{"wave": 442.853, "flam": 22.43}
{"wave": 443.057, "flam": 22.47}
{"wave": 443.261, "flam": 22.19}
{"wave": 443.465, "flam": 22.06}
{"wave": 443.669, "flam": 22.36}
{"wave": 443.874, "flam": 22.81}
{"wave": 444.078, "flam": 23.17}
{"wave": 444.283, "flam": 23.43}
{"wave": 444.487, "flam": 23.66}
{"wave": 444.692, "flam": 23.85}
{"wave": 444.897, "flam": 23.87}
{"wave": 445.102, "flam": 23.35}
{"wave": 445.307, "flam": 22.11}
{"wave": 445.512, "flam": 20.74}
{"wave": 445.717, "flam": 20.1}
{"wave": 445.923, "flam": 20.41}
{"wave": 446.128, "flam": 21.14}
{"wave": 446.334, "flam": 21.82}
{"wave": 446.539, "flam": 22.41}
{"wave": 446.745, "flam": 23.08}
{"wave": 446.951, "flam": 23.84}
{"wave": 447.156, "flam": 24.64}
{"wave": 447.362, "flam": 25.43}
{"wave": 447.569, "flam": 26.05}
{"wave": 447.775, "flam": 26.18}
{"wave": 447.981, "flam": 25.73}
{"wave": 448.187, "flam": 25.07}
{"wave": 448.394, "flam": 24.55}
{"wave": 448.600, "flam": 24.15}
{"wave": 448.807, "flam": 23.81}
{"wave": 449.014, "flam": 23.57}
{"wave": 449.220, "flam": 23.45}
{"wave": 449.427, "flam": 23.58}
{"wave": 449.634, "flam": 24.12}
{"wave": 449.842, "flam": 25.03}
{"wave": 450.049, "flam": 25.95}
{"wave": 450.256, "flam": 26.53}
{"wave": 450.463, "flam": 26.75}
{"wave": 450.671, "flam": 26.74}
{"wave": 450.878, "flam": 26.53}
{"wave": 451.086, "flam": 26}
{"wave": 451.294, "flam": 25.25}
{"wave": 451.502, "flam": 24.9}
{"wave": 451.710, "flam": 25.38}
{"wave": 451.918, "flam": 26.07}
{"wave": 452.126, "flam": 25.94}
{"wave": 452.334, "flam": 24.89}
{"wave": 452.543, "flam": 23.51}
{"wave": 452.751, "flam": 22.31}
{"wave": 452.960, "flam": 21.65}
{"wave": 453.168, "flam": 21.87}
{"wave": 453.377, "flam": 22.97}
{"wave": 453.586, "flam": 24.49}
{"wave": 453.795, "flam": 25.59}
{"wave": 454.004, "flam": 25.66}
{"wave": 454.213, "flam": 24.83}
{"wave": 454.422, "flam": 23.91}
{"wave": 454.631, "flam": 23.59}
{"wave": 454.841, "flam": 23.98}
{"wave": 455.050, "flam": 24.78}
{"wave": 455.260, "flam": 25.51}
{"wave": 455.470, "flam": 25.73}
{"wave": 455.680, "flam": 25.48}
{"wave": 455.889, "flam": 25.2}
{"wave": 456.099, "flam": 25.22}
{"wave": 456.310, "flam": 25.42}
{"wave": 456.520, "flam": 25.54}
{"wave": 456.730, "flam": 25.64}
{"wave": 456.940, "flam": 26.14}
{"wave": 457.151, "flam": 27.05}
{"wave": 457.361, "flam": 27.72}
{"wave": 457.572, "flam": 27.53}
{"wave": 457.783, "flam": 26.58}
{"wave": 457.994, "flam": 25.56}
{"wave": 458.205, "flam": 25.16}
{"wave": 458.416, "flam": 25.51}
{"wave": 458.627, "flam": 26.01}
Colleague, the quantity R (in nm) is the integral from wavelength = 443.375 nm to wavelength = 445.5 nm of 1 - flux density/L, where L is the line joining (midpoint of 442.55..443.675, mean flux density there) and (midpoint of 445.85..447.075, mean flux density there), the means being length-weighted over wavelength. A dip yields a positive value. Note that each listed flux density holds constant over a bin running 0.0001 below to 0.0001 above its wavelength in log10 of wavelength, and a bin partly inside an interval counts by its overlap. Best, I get -0.07 nm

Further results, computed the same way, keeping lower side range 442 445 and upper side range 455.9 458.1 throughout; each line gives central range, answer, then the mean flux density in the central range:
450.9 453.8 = 0.08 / 24.4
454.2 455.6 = 0.06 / 24.6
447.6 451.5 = -0.13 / 25.2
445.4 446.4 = 0.11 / 20.8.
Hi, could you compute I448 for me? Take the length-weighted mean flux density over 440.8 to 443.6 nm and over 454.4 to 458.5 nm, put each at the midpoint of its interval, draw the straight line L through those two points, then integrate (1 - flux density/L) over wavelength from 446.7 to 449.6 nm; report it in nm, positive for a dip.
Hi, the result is -0.11 nm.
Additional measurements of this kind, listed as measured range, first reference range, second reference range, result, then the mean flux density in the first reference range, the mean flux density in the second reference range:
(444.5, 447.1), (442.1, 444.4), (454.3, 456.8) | 0.09 nm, 22.7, 25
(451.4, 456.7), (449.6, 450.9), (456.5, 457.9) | 0.36 nm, 26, 26.7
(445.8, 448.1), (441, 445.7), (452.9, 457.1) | -0.04 nm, 22.6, 24.7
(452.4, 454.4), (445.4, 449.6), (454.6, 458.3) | 0.10 nm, 23.5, 25.7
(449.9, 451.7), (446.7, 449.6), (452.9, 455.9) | -0.11 nm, 24.5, 24.4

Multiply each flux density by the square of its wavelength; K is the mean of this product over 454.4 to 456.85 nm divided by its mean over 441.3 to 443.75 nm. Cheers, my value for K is 1.18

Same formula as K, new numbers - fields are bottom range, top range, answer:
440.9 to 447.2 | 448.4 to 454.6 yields 1.14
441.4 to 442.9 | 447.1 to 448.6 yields 1.15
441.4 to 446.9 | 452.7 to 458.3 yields 1.17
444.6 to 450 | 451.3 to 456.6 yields 1.07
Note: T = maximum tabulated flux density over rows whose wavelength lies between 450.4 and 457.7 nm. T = 27.72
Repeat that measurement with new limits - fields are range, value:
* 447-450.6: 26.75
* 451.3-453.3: 26.07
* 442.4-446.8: 23.87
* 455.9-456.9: 25.64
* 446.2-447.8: 26.18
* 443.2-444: 22.81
